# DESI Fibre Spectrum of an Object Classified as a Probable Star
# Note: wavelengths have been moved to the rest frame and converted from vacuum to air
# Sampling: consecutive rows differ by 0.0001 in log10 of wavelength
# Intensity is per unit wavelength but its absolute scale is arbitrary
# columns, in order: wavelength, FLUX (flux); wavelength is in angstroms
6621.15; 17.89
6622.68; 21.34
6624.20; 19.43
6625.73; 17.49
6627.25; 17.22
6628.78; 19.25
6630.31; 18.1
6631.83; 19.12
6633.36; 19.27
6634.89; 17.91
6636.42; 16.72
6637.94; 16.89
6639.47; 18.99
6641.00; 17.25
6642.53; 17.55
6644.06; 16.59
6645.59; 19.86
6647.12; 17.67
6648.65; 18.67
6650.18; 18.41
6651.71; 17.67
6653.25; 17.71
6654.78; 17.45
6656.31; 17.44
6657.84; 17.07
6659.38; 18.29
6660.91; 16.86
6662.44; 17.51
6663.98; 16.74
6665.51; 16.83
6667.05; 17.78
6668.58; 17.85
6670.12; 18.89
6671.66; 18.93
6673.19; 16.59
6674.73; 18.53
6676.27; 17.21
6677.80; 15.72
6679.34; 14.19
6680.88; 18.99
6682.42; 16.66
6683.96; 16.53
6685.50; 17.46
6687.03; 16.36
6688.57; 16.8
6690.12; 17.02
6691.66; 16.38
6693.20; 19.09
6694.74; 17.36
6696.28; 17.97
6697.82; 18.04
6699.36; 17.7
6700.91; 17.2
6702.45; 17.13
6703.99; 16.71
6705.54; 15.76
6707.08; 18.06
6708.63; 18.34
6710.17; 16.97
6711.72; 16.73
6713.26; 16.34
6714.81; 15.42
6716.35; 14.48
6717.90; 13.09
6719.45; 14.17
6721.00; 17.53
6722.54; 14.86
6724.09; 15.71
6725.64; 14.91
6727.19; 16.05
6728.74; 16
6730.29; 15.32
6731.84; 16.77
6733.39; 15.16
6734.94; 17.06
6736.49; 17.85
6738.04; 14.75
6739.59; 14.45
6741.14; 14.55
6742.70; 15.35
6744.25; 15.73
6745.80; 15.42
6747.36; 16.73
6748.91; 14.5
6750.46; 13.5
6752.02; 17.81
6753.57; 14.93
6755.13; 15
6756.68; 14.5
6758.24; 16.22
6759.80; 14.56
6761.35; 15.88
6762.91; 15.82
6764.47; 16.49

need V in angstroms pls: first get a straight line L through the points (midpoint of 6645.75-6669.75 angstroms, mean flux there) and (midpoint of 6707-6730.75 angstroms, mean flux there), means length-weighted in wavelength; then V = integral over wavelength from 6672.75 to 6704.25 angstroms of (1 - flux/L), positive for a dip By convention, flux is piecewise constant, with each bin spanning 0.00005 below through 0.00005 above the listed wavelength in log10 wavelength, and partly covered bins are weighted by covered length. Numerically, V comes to -0.77 angstroms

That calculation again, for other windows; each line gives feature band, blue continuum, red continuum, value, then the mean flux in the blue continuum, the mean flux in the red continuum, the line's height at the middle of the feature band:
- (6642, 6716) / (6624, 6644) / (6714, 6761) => -2.05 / 18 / 15.4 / 16.9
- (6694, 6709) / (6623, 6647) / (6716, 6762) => -0.90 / 18.2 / 15.4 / 16.4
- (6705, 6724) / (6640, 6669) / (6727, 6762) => 0.34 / 17.7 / 15.6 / 16.3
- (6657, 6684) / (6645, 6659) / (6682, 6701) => 0.53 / 18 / 17.3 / 17.7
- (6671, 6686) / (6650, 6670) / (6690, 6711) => 0.36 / 17.5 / 17.4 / 17.5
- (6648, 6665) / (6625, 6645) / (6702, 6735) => -0.19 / 17.9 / 16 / 17.4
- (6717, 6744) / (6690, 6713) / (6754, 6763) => 1.30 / 17.4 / 15.3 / 16.3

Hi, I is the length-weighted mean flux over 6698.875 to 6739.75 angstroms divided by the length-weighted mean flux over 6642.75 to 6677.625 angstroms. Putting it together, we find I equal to 0.91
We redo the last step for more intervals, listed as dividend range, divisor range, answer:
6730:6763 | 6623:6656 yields 0.86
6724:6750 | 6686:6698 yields 0.90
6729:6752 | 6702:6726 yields 0.97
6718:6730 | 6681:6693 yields 0.91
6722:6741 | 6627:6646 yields 0.87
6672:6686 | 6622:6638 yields 0.92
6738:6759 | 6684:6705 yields 0.88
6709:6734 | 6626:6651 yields 0.86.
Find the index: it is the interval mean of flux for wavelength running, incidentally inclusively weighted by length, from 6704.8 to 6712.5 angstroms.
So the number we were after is 17.2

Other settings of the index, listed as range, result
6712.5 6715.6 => 15.9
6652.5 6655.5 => 17.6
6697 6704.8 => 17.3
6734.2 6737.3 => 17.4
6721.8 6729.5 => 15.5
